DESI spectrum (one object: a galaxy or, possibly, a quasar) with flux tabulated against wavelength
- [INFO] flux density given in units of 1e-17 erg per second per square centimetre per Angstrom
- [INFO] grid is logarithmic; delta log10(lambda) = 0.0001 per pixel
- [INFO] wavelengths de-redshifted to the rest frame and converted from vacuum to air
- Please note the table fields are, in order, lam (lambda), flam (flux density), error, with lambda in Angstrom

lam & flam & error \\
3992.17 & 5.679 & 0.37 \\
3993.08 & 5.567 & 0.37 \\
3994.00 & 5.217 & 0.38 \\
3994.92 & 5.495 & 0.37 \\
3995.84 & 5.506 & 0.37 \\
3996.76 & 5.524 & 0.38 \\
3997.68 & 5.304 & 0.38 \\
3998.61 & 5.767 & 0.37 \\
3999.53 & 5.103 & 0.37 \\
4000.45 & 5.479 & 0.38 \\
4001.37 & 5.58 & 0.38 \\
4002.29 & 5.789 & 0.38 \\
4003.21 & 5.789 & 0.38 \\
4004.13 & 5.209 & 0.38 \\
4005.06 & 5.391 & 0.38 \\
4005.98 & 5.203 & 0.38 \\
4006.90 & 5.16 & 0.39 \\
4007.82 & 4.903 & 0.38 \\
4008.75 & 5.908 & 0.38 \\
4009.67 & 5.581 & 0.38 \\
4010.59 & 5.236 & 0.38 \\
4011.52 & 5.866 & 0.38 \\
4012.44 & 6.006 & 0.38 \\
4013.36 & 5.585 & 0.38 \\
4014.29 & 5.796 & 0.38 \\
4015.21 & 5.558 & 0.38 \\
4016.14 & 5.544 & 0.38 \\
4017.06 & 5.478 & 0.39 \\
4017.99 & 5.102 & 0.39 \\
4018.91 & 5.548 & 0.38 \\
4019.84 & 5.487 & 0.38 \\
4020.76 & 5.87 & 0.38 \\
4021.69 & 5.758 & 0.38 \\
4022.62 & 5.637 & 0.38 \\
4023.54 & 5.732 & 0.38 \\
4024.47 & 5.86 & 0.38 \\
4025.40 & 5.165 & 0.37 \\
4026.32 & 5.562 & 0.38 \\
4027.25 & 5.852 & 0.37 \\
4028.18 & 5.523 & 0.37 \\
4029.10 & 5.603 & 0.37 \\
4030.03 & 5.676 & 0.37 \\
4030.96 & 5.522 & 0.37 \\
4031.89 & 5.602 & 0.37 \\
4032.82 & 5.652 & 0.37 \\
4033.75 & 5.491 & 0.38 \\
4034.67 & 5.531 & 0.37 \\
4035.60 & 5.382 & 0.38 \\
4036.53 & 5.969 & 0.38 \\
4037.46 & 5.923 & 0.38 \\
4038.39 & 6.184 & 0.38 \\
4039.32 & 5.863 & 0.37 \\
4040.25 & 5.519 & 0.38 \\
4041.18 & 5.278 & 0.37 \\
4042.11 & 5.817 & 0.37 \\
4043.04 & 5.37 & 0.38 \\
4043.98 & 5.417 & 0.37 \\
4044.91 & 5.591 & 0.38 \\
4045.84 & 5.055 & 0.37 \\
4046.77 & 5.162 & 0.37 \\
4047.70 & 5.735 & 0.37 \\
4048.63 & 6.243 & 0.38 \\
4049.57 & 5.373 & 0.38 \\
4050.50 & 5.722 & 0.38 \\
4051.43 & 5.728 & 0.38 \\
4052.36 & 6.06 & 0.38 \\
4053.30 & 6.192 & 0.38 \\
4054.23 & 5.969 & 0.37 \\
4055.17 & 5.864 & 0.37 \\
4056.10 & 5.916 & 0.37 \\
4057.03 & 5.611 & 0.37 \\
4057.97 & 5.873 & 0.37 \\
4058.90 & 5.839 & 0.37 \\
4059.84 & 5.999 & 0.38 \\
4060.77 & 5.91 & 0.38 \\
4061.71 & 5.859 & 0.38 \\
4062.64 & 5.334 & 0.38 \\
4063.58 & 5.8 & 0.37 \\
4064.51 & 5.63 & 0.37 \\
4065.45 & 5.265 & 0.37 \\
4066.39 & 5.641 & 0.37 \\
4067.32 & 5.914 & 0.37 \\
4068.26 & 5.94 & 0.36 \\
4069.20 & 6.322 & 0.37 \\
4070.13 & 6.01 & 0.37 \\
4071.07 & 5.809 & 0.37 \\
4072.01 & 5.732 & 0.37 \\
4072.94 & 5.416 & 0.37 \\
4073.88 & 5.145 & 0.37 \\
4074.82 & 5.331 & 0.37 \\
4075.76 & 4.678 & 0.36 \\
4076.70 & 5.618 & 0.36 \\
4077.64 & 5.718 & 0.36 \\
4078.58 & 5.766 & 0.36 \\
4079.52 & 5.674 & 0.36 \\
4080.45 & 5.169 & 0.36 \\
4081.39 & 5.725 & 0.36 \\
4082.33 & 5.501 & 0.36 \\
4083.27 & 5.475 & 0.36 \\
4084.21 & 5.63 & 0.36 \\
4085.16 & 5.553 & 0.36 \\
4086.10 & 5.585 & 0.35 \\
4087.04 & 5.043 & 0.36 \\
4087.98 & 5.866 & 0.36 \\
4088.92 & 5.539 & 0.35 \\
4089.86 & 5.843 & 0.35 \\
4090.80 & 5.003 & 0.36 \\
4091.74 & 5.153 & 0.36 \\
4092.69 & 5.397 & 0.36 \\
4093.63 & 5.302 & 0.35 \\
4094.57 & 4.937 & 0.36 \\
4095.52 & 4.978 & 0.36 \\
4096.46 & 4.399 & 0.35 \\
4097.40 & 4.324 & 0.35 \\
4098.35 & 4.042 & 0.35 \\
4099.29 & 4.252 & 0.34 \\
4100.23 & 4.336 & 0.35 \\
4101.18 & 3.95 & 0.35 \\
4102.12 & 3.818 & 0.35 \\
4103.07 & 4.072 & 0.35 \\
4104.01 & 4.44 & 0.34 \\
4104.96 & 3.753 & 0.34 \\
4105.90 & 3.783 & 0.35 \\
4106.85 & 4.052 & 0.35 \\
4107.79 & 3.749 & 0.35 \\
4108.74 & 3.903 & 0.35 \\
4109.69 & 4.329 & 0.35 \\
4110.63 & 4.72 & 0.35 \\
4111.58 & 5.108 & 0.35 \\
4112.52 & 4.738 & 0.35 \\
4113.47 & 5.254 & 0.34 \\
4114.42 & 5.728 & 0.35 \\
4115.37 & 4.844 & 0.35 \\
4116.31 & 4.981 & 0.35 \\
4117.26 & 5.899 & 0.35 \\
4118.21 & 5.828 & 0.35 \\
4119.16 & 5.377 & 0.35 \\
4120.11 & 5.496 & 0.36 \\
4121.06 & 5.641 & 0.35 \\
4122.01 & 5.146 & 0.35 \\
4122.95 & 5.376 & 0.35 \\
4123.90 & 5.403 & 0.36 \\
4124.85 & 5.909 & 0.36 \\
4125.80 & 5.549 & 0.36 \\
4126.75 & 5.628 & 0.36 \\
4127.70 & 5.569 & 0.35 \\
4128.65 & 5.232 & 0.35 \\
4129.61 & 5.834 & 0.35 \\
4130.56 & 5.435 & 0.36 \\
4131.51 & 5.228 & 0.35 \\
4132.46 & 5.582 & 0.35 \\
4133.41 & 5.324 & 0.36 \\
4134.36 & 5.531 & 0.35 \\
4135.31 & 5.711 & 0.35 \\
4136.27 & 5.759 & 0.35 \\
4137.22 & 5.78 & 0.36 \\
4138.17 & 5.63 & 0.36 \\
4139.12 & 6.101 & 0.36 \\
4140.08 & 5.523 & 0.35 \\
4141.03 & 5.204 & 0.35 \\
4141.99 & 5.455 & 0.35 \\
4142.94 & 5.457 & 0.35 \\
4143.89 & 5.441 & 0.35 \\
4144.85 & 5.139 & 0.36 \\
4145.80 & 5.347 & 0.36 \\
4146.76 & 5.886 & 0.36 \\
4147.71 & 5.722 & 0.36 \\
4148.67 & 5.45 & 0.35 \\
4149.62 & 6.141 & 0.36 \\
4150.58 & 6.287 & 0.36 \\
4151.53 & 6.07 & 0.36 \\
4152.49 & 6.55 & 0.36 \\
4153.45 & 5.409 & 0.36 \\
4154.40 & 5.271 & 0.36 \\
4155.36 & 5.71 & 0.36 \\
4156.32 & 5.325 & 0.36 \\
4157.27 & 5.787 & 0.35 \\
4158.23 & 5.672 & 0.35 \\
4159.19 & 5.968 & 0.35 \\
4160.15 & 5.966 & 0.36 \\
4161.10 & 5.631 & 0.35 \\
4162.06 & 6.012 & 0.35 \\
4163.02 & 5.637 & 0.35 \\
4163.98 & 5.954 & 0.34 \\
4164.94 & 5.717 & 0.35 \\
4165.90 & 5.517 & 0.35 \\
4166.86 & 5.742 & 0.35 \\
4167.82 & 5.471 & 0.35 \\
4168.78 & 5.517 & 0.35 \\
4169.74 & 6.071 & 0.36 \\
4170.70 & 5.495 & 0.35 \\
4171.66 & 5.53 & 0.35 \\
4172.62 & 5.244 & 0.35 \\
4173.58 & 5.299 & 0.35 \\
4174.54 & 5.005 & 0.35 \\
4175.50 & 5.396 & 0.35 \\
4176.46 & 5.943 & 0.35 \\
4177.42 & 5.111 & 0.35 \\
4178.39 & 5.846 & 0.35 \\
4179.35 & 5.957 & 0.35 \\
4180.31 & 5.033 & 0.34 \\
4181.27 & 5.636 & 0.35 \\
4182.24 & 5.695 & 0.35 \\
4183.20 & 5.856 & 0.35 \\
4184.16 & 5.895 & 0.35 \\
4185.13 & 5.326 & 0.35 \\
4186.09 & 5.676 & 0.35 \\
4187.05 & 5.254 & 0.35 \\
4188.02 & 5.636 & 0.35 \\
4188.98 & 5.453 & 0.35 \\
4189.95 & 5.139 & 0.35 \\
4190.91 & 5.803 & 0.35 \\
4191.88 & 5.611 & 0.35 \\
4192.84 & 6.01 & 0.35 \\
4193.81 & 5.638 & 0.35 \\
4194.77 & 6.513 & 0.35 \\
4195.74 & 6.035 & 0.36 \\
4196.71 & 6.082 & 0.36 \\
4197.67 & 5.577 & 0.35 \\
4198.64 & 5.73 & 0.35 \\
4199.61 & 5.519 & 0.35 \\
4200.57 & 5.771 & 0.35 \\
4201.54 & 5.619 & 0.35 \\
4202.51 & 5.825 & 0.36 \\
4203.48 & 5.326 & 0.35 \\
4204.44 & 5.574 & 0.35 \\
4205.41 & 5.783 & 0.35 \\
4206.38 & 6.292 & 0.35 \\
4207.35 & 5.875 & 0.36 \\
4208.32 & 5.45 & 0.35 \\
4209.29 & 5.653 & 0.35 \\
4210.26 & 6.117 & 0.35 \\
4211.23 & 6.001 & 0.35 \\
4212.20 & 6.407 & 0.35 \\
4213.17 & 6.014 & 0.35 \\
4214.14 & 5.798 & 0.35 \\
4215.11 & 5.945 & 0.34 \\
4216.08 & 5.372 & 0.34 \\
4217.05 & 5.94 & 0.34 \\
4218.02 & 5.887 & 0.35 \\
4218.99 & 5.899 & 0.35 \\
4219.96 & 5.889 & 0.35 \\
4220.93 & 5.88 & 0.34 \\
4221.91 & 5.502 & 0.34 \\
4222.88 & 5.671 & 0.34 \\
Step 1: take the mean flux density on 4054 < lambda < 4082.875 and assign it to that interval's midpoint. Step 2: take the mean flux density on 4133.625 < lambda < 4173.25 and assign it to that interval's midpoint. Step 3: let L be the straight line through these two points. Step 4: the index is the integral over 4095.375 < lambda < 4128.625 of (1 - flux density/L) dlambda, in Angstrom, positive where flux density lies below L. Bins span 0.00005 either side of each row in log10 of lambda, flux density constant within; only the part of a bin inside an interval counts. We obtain 5.0 Angstrom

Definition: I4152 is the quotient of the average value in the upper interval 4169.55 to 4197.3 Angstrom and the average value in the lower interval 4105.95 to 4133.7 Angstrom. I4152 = 1.09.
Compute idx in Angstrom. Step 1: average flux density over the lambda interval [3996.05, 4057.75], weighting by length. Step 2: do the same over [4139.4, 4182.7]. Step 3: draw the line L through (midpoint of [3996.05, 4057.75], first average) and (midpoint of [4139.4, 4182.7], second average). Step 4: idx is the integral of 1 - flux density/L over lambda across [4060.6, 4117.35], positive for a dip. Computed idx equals 5.06 Angstrom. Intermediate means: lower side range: 5.6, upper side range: 5.63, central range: 5.11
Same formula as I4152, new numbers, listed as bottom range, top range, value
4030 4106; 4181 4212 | 1.06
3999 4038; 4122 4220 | 1.02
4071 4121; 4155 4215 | 1.14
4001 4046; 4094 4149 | 0.91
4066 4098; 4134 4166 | 1.05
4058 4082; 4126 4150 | 0.98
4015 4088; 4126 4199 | 1.00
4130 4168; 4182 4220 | 1.02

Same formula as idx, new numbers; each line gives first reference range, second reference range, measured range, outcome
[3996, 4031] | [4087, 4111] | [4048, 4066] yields -2.68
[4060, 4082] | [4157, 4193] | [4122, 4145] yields 0.37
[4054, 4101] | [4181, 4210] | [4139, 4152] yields -0.12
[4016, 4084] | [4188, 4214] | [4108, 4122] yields 1.48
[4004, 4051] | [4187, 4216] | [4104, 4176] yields 3.66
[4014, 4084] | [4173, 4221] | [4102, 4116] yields 3.05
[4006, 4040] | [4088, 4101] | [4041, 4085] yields -3.79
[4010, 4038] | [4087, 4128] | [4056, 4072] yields -1.57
